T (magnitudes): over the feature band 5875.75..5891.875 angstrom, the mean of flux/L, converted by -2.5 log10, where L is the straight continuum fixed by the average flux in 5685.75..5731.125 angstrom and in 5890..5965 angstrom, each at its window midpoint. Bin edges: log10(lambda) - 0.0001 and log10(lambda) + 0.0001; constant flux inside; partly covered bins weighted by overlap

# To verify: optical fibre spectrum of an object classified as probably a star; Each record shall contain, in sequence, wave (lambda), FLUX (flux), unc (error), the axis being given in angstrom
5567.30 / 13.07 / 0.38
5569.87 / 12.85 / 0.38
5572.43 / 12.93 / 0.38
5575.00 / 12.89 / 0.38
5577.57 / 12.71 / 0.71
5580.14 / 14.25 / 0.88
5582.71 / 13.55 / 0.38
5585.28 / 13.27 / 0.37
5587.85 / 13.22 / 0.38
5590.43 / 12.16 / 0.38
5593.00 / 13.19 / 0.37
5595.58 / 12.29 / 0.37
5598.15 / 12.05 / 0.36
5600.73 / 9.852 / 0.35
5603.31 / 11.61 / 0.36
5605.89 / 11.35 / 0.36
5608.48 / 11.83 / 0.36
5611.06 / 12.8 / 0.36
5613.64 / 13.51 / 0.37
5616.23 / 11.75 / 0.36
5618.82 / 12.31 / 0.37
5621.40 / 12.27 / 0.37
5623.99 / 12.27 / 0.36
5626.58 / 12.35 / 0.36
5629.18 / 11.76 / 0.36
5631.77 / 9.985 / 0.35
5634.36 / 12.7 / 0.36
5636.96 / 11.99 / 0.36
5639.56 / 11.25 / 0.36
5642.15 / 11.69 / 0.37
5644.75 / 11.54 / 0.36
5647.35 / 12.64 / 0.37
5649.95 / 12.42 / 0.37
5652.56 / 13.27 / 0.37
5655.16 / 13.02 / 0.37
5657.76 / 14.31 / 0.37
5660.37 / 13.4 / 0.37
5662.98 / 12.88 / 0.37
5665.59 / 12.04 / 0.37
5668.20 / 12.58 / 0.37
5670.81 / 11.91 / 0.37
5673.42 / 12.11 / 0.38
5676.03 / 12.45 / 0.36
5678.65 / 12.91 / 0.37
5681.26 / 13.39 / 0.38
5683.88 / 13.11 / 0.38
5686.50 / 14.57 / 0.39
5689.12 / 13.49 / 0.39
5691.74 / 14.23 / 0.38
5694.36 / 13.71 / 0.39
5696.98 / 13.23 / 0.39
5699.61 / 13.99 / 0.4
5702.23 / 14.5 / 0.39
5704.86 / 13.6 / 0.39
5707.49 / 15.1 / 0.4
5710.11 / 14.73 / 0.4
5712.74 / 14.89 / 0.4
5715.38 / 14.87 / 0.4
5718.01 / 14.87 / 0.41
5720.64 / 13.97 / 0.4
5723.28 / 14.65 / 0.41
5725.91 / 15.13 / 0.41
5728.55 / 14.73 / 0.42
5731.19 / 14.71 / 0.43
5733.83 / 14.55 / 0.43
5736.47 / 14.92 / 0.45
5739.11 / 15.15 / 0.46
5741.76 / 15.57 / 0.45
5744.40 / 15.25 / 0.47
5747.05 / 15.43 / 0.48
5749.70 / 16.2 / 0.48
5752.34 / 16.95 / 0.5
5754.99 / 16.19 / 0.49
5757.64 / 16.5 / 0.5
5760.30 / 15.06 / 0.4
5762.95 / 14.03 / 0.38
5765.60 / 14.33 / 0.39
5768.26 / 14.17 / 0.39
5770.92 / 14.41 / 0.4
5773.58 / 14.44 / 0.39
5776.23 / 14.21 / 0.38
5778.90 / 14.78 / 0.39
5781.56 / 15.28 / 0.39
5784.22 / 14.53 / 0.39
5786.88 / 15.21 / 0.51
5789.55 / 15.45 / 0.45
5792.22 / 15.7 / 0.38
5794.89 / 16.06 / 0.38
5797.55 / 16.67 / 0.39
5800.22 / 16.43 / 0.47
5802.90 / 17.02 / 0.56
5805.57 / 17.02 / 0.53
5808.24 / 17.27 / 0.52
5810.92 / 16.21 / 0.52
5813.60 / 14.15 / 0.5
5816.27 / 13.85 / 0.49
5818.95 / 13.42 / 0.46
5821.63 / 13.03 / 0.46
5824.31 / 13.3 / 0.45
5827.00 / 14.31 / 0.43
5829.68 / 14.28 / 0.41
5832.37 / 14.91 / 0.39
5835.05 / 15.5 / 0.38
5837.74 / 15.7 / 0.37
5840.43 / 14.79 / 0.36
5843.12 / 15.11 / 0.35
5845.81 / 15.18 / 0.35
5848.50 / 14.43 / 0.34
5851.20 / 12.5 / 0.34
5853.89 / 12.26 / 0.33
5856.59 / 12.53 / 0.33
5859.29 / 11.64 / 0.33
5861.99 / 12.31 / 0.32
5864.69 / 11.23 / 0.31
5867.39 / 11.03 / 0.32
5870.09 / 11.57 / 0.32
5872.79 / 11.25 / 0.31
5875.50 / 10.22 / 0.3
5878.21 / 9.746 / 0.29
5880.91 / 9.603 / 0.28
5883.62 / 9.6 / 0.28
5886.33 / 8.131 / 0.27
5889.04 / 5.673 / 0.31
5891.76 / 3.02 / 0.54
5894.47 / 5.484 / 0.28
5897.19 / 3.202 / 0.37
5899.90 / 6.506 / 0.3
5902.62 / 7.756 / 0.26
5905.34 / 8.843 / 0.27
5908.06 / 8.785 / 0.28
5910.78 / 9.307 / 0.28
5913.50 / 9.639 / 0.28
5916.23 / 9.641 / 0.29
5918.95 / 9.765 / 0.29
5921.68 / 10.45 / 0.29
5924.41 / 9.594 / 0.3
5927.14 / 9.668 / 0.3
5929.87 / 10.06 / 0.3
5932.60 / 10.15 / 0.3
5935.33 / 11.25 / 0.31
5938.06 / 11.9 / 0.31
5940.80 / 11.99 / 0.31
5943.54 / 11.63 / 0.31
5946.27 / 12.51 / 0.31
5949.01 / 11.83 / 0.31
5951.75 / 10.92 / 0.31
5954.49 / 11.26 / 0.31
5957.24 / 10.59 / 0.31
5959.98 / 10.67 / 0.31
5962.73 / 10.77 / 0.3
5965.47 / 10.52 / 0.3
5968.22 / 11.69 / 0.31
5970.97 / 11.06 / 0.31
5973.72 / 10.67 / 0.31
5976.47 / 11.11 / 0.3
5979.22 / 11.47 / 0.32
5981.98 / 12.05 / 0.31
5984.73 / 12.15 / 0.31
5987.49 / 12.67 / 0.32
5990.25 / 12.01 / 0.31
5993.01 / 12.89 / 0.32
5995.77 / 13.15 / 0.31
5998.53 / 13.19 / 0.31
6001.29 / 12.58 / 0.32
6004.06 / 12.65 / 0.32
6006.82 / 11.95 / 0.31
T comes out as 0.276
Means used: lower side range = 14.4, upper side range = 9.52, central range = 8.16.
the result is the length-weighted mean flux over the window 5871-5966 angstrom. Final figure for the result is 9.49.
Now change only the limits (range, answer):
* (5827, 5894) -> 11.7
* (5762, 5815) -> 15.4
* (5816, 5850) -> 14.5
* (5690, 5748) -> 14.6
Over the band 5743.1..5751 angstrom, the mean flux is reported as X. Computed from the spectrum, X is 15.6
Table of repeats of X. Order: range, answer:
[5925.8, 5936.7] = 10.3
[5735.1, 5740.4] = 15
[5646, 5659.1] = 13.1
